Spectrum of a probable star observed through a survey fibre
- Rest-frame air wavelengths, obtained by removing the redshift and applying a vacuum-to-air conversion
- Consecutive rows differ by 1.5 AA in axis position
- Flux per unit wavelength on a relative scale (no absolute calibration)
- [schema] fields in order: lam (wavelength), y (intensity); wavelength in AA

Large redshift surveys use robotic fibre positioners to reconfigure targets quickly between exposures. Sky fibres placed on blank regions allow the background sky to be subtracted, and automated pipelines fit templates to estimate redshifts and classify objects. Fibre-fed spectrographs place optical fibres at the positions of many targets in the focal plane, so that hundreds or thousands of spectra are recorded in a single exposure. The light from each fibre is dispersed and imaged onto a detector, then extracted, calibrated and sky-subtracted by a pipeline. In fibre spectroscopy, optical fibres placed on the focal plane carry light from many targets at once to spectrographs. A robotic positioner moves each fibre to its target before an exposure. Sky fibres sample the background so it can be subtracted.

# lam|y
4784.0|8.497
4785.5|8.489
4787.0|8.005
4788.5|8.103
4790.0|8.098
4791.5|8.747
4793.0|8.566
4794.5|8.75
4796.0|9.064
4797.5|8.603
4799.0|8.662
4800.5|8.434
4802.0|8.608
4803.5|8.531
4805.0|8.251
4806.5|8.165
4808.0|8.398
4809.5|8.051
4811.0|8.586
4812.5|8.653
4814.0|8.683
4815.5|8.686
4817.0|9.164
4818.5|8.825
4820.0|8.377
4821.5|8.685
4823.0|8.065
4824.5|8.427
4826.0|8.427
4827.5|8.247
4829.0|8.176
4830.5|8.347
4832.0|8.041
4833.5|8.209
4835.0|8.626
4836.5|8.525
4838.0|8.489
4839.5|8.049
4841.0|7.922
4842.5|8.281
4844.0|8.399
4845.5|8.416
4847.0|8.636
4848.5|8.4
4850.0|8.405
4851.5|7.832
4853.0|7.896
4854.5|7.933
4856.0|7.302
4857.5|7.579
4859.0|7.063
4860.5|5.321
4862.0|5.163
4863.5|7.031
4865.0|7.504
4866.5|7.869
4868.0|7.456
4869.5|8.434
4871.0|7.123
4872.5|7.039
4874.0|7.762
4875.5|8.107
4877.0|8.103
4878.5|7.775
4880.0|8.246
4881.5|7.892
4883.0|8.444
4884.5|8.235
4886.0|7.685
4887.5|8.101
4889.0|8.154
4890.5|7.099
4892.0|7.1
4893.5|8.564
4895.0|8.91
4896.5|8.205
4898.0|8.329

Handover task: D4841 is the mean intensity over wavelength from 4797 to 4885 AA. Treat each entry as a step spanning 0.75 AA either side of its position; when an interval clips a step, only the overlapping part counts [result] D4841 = 8.08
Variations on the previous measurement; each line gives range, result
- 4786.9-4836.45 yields 8.47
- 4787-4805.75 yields 8.51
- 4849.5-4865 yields 7.15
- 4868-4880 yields 7.77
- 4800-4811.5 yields 8.37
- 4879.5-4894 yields 7.94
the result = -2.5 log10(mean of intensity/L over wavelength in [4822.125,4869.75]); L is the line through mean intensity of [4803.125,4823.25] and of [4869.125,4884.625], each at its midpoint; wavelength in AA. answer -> 0.04 mag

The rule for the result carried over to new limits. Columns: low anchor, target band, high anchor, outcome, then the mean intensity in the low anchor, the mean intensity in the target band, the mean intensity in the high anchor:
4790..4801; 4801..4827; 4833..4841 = 0.002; 8.65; 8.5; 8.34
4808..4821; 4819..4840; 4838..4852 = 0.014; 8.62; 8.34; 8.28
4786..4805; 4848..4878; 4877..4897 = 0.097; 8.5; 7.46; 8.03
